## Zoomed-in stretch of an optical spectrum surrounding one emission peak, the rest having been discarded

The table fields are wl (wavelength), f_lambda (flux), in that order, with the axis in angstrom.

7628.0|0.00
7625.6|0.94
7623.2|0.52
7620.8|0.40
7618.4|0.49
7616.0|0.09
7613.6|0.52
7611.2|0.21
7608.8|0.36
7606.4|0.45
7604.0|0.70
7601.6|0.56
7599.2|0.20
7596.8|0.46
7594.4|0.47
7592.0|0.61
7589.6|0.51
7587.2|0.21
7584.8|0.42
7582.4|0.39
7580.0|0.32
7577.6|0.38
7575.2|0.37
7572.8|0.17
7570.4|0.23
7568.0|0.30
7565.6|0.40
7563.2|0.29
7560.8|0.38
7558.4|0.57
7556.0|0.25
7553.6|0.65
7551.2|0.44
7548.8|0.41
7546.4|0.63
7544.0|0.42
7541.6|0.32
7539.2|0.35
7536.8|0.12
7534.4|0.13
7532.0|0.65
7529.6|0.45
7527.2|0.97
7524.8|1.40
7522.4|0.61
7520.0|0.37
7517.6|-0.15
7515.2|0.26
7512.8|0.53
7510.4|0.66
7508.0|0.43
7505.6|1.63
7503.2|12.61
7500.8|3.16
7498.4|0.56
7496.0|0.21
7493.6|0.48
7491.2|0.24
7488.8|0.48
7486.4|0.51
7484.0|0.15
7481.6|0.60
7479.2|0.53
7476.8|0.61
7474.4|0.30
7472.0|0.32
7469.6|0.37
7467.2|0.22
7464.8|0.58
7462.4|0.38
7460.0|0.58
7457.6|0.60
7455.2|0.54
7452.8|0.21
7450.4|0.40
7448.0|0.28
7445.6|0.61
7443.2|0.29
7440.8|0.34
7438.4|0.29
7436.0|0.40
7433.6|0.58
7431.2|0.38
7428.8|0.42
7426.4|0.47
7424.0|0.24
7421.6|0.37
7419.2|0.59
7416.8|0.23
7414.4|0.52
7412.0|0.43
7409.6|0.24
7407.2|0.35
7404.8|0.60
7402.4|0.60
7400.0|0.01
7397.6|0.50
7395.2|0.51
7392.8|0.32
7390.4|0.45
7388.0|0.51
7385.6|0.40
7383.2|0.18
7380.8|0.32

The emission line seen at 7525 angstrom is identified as [N II] 6583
